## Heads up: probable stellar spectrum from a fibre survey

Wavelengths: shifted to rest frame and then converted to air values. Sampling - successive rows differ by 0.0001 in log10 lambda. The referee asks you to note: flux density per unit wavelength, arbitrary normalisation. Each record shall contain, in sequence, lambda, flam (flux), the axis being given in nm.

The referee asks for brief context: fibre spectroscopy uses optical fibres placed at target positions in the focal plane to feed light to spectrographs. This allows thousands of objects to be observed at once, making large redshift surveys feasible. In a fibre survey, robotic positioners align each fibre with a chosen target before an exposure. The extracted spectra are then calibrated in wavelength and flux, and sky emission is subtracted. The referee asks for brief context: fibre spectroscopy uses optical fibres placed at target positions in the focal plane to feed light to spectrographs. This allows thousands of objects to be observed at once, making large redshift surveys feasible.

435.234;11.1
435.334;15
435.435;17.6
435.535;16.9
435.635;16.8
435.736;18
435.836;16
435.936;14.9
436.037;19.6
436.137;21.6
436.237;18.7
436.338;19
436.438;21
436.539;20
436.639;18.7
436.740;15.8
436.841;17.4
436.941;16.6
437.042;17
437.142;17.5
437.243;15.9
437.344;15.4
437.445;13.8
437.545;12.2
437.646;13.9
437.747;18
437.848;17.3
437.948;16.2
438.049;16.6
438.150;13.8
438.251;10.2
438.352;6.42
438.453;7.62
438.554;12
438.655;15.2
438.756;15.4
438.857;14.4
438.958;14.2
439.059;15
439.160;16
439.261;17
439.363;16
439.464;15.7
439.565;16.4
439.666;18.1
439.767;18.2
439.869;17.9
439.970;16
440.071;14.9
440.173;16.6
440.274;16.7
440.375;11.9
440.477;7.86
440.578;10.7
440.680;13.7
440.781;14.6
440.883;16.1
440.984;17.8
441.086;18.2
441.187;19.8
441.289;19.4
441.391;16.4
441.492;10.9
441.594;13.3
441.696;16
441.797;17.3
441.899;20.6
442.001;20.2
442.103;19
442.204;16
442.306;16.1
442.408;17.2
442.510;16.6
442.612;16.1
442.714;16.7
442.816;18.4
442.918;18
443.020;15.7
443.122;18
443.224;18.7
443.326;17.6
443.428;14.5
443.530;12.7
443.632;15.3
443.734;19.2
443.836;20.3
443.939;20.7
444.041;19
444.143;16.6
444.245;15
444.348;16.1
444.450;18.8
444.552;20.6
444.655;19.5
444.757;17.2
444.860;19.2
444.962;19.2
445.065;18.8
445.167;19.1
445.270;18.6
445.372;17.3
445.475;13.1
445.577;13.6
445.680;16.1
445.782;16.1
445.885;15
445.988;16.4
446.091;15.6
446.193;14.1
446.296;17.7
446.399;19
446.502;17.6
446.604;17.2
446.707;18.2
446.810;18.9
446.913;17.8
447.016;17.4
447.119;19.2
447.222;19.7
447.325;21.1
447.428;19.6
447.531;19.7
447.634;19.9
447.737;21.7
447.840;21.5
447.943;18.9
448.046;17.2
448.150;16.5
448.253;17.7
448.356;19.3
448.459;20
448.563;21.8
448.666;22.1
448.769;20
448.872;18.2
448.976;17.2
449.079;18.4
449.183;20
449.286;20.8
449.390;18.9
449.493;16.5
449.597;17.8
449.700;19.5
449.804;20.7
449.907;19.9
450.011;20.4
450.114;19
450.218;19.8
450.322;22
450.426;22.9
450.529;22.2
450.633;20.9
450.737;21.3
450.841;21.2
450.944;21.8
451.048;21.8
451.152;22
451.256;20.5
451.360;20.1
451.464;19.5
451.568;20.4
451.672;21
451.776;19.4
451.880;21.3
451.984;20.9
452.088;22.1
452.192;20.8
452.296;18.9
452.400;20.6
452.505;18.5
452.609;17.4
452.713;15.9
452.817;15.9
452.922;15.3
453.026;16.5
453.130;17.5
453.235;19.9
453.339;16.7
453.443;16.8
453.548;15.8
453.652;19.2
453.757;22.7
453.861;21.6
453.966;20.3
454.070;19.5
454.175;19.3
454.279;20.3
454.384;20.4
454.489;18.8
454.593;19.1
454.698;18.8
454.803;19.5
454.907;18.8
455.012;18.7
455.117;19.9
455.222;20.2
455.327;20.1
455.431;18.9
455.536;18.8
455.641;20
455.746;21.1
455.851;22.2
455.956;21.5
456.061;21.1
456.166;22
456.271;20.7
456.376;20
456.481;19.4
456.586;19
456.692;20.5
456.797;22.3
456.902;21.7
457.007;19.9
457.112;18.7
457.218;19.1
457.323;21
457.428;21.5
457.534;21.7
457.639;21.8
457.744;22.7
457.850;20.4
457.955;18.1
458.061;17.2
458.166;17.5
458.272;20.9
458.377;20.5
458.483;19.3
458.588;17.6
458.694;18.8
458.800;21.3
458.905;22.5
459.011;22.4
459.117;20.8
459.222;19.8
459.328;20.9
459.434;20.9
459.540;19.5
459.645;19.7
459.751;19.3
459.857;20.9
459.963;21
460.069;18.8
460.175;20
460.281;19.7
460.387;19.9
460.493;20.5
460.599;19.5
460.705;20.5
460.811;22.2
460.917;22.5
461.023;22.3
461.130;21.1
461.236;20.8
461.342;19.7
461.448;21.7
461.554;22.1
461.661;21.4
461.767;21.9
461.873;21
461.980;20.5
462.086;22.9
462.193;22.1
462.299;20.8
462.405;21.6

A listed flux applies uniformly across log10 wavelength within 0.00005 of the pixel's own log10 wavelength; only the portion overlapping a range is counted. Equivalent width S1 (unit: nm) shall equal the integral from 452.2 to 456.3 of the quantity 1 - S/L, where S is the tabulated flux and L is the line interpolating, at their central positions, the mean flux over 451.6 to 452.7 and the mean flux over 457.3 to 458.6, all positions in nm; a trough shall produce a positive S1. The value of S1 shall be 0.16 nm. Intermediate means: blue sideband 19.9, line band 19.2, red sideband 20.1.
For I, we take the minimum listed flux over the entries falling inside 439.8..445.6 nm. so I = 7.86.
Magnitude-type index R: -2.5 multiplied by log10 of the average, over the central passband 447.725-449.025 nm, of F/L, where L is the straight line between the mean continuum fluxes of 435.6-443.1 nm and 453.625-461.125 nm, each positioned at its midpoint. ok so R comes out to -0.07 mag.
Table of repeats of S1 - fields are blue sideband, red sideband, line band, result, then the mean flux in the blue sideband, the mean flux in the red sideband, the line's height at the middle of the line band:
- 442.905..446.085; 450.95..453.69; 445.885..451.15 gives -0.32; 17.3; 19.1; 18.2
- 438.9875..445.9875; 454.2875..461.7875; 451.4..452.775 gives -0.06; 16.7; 20.3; 18.9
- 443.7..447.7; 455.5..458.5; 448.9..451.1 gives -0.15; 17.9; 20.4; 18.9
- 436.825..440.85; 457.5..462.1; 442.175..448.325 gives -0.43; 14.7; 20.5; 16.5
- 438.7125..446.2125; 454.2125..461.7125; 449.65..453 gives -0.25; 16.6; 20.3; 18.7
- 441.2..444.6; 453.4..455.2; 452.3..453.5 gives 0.11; 17.2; 19.4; 19.1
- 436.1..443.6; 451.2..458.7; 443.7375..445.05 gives -0.11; 16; 19.7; 17.1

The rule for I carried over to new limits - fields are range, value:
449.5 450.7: 17.8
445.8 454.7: 14.1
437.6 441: 6.42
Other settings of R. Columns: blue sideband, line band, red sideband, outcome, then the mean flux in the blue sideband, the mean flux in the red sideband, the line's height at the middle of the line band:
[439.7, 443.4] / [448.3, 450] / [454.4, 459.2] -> -0.07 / 16.4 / 20.2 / 18.3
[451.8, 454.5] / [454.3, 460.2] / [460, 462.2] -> -0.01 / 19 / 21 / 20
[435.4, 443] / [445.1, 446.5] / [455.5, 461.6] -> 0.08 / 16.1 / 20.5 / 17.6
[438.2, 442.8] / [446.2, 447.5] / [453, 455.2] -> -0.08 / 15.4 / 19.1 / 17.1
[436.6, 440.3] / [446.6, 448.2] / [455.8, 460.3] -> -0.09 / 15.3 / 20.3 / 17.6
